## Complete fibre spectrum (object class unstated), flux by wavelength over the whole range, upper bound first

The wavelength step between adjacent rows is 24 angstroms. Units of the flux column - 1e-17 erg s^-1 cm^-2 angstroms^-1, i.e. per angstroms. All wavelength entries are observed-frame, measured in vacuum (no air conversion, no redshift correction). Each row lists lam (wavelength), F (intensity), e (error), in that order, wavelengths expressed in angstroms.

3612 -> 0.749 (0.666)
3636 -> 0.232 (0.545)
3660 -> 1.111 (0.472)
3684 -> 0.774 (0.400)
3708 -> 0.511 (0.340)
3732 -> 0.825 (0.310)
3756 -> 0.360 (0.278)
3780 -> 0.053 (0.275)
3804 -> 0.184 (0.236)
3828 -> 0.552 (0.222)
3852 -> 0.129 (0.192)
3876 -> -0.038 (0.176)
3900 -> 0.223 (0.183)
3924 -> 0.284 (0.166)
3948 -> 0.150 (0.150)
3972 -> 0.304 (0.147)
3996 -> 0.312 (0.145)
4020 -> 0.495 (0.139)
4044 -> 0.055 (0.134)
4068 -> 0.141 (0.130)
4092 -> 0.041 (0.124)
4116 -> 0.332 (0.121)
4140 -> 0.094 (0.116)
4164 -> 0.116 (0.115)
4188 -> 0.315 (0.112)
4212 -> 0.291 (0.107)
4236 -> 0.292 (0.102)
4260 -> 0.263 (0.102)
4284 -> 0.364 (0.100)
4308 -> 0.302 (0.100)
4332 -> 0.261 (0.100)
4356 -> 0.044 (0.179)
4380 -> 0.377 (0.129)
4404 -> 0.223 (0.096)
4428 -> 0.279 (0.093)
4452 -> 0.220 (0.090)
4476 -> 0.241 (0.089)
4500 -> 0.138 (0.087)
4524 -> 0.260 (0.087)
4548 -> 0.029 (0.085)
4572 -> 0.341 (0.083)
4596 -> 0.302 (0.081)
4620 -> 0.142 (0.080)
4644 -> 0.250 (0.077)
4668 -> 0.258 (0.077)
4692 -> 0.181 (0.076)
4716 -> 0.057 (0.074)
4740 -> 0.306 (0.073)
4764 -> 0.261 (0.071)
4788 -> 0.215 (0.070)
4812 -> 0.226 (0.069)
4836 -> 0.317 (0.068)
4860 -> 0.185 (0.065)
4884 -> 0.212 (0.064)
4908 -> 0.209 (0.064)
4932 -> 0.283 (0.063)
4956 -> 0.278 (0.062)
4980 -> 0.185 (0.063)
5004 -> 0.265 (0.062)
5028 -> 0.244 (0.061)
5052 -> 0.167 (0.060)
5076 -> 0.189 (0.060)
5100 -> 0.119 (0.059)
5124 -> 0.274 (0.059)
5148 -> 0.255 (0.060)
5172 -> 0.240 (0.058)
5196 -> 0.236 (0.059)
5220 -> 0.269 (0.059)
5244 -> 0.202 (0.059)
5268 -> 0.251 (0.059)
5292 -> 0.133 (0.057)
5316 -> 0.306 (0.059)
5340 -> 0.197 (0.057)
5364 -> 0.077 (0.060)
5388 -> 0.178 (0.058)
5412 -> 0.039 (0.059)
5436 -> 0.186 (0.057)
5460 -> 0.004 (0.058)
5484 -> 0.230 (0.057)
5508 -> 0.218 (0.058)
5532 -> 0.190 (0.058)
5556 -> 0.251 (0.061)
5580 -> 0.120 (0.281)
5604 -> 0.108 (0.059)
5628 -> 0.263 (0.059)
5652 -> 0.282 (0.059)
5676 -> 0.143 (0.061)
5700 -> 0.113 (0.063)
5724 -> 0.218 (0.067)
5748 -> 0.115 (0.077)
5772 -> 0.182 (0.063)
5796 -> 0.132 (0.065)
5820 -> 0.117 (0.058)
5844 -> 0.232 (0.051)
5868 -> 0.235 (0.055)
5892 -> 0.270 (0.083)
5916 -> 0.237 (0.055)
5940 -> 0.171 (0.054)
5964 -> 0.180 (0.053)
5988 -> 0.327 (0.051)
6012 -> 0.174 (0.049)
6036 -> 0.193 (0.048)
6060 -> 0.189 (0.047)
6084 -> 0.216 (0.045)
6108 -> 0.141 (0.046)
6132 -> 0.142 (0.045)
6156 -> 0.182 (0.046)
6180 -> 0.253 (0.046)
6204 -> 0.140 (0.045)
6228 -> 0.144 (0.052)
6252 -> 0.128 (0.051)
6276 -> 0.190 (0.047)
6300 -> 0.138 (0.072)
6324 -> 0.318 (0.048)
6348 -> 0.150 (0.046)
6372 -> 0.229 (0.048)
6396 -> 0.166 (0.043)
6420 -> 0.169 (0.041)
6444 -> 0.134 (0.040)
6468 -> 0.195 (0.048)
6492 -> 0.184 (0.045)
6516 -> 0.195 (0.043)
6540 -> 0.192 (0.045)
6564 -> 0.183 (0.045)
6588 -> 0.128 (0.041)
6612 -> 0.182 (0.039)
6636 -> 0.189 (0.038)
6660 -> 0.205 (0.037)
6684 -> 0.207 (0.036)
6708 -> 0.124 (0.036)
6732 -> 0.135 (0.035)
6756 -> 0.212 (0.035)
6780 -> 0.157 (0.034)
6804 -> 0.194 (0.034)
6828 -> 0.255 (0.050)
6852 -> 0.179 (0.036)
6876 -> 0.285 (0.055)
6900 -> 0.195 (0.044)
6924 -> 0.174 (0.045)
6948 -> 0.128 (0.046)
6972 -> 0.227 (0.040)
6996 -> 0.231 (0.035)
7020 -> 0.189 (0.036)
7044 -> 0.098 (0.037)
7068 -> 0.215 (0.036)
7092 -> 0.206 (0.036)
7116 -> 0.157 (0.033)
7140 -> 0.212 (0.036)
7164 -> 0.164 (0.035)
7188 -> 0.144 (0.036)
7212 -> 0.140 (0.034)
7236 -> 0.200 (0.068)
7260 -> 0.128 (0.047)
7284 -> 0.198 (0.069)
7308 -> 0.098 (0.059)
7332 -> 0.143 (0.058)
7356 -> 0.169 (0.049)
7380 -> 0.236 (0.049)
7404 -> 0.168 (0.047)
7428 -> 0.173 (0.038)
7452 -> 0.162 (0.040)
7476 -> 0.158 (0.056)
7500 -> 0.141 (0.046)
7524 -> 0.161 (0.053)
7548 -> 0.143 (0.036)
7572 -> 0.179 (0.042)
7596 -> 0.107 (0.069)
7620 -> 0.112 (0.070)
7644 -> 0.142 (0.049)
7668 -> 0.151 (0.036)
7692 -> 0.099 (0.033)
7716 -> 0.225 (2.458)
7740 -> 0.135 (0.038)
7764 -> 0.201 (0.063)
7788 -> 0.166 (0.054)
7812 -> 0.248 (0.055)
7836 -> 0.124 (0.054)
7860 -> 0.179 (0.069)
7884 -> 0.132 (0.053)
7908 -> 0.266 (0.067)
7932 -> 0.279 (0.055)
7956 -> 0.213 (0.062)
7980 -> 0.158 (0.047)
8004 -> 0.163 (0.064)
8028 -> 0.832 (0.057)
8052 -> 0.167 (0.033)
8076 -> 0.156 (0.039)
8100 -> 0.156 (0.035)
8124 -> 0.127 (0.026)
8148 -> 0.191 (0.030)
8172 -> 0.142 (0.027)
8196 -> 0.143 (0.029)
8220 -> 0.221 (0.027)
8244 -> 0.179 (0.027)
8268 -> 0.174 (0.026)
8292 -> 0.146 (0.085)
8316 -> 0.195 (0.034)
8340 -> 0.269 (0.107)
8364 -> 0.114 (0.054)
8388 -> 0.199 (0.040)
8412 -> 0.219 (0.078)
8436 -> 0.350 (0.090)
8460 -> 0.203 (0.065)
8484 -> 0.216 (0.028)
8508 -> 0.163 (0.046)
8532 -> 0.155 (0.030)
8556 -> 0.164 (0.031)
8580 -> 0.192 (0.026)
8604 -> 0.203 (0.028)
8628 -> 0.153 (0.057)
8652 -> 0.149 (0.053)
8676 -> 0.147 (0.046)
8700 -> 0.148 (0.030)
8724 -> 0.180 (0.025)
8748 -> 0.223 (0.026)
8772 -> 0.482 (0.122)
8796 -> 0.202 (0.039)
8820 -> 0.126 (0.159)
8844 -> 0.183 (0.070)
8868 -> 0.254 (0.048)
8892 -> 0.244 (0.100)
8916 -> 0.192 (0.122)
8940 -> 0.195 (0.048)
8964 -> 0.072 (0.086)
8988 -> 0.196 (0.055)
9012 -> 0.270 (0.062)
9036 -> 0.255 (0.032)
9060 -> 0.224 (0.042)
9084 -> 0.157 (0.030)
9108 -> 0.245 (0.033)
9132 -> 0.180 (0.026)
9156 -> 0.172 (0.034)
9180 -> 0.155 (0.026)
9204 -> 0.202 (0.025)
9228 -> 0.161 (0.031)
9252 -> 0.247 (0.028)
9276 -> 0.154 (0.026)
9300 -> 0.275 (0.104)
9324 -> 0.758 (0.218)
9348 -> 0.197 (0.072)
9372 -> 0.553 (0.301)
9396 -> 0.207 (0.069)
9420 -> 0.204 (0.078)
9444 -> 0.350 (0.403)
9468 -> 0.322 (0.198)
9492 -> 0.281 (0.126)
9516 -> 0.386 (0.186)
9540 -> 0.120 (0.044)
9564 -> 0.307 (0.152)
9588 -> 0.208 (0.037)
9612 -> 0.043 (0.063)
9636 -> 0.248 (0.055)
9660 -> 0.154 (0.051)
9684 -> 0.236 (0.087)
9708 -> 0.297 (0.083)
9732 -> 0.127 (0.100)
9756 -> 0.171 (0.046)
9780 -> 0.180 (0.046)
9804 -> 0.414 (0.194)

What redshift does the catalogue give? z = 1.152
